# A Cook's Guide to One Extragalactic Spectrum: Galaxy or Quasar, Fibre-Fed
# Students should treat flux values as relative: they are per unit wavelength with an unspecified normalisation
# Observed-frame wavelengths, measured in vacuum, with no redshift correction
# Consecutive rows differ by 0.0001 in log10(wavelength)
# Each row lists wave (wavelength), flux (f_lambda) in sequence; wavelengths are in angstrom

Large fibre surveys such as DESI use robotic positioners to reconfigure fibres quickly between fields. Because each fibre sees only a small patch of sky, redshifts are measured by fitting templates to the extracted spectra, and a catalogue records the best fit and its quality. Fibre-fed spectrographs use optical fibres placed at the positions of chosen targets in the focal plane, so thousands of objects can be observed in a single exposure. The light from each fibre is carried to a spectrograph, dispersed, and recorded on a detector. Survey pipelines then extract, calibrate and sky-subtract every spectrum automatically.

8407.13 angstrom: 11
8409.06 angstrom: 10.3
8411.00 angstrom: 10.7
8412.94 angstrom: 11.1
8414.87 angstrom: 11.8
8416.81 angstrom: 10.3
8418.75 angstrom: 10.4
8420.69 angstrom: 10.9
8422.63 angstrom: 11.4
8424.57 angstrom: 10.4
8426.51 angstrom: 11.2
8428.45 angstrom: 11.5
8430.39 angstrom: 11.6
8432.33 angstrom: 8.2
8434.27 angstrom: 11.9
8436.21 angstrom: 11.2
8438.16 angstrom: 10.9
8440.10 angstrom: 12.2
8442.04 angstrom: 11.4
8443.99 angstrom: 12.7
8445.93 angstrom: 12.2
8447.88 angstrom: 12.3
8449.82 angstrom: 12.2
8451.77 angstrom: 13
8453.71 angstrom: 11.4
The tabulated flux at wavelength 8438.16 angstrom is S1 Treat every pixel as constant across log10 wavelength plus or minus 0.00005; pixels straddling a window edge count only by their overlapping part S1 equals 10.9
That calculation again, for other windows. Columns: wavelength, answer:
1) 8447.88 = 12.3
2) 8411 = 10.7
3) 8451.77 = 13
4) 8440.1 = 12.2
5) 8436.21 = 11.2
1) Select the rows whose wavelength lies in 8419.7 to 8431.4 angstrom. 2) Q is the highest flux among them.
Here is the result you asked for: 11.6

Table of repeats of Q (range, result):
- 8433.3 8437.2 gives 11.9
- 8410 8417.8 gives 11.8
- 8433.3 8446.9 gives 12.7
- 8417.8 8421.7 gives 10.9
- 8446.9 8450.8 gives 12.3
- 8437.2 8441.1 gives 12.2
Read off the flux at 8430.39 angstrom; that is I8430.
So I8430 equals 11.6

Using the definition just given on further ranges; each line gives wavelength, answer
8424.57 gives 10.4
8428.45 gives 11.5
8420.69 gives 10.9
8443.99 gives 12.7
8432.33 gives 8.2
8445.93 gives 12.2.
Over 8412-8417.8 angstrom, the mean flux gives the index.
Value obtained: 11.1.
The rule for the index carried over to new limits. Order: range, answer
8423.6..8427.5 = 10.8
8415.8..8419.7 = 10.4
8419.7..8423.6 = 11.1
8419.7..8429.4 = 11.1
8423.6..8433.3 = 10.6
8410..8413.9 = 10.9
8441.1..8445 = 12.1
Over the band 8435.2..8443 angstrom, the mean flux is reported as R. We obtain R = 11.4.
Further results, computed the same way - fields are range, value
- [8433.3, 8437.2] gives 11.5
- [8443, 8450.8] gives 12.3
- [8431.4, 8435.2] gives 10.1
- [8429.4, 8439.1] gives 10.8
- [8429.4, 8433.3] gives 9.92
